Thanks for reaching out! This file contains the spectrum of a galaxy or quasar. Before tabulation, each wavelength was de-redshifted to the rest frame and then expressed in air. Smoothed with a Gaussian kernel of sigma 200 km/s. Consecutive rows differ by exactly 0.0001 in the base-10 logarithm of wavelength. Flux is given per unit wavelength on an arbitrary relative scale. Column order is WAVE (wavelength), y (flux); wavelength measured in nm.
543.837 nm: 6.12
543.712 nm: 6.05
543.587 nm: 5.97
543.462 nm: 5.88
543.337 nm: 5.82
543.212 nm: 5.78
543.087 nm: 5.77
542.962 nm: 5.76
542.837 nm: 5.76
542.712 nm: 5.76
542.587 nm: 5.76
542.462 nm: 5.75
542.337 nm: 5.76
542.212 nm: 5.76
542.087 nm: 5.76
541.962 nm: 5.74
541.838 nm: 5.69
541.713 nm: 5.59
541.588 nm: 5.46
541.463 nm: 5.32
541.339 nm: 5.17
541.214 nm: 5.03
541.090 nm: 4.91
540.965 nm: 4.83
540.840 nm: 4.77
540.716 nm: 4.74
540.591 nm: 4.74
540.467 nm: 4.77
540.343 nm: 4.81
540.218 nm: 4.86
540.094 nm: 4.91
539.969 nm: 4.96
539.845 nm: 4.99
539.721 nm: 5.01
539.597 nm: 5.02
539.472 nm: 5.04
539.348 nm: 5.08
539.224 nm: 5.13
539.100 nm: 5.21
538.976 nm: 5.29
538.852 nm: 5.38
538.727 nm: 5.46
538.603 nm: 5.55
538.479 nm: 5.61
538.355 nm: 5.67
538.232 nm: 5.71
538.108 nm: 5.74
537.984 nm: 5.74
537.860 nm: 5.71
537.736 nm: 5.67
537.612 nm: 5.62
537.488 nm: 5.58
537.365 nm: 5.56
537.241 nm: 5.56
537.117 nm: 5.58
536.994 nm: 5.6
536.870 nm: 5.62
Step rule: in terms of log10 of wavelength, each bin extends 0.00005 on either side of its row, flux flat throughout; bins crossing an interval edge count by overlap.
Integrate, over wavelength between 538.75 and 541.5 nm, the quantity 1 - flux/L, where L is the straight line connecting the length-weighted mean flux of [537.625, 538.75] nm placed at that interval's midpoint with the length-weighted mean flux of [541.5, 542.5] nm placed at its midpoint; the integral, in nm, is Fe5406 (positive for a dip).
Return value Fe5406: 0.32 nm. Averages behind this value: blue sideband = 5.66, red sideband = 5.67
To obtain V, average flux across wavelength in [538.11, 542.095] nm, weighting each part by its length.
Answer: 5.2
